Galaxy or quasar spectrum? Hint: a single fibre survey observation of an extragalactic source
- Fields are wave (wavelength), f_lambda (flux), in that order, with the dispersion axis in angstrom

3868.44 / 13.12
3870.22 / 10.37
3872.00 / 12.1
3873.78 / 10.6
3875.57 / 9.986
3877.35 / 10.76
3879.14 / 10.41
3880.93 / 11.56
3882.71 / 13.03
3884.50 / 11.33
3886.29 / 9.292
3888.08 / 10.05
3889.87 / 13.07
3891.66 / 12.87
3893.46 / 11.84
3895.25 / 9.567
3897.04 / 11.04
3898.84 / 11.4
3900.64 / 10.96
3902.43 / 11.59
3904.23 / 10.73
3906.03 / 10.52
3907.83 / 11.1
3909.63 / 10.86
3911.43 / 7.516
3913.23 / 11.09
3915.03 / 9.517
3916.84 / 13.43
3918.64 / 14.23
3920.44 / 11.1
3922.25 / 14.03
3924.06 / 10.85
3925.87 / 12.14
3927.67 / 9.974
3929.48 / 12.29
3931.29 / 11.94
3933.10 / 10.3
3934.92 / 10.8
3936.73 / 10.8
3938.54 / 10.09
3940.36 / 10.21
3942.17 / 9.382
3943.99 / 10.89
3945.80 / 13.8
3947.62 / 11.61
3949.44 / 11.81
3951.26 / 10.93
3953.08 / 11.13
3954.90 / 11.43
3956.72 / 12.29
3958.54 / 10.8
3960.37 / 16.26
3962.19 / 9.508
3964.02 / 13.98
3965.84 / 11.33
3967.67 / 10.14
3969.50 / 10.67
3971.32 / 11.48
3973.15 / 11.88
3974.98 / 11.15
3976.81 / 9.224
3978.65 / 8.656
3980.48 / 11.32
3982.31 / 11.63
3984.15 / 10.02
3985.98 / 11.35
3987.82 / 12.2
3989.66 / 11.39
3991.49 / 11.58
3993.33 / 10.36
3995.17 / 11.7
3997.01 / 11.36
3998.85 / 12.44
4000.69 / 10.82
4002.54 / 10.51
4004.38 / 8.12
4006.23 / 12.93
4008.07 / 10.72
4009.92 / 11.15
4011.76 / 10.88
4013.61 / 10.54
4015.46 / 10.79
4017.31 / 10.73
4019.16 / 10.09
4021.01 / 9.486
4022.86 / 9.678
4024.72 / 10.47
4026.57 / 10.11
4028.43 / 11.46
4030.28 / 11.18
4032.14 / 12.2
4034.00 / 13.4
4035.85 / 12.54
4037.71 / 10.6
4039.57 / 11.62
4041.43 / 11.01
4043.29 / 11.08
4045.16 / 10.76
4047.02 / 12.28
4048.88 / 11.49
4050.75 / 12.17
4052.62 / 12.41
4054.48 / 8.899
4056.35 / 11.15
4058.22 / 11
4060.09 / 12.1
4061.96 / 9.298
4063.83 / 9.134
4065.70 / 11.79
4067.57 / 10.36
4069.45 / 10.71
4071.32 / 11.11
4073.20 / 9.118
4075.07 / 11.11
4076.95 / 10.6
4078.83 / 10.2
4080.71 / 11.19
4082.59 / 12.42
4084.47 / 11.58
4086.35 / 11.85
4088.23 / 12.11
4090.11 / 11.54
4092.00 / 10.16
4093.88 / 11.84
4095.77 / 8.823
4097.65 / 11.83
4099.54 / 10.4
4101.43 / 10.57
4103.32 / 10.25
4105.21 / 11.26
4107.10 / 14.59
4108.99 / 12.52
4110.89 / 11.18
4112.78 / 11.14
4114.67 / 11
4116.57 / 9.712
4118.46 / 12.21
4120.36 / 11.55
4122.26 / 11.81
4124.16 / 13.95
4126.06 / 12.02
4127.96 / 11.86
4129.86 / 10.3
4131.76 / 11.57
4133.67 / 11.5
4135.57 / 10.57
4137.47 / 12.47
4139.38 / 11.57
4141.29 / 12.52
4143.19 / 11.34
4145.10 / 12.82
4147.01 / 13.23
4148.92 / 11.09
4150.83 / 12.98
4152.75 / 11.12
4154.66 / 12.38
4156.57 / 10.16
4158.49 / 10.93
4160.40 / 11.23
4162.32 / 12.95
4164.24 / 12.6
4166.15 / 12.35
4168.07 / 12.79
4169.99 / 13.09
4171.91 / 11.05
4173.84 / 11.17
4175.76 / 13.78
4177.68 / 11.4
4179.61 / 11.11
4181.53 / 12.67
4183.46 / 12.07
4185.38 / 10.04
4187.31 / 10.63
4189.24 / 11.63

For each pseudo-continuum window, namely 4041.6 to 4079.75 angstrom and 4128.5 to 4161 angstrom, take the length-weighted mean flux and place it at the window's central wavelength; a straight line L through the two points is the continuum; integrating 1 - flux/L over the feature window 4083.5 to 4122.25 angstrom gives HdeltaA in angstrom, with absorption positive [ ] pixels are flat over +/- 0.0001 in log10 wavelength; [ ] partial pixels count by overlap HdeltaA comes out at -0.3 angstrom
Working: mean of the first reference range 10.8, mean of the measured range 11.3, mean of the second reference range 11.6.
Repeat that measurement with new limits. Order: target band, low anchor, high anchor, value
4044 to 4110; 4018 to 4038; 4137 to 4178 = 1.8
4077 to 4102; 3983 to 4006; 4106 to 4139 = 1.0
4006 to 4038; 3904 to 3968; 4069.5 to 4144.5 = 1.0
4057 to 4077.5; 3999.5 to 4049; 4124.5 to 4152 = 1.3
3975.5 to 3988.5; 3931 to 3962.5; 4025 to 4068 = 0.8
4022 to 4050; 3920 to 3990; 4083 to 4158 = 0.2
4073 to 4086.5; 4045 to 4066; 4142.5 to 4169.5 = 0.2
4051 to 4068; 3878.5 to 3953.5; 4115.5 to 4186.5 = 1.2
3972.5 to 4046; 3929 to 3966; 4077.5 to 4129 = 3.2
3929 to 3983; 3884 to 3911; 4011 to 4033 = -2.1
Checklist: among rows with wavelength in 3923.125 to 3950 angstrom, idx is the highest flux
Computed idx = 13.8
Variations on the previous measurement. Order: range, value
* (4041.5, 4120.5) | 14.59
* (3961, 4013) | 13.98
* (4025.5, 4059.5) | 13.4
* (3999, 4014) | 12.93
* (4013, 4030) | 11.46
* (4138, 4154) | 13.23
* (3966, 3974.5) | 11.88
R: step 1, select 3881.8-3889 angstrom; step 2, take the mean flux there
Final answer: 10.9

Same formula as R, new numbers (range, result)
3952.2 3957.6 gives 11.6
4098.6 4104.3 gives 10.4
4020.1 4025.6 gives 9.87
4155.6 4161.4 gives 10.8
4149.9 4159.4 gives 11.5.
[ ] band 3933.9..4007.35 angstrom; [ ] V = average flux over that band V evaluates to 11.2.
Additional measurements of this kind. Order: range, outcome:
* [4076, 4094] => 11.3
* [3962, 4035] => 11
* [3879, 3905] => 11.3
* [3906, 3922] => 11.2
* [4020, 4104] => 11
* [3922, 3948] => 11.2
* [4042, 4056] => 11.3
